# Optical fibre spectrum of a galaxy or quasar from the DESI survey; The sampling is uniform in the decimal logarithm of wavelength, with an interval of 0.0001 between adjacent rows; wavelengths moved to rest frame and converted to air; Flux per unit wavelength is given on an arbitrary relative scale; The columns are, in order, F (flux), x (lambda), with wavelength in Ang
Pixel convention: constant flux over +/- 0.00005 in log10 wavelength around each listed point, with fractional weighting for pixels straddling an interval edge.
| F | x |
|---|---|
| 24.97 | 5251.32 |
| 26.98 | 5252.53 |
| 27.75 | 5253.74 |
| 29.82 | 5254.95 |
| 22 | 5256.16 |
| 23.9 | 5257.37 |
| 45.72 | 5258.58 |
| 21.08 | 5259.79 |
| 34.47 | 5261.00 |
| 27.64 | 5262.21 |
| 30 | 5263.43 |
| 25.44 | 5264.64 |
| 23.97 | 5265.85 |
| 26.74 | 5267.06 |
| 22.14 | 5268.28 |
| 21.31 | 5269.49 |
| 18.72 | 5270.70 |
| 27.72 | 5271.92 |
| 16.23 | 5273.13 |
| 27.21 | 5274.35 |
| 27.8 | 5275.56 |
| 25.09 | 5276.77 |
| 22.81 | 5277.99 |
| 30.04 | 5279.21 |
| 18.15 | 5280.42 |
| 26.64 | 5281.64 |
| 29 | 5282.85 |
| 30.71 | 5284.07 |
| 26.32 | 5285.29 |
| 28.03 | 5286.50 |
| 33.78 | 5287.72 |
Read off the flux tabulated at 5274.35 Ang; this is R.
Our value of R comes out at 27.21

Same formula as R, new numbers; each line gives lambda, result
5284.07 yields 30.71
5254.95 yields 29.82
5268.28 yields 22.14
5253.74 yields 27.75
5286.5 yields 28.03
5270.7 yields 18.72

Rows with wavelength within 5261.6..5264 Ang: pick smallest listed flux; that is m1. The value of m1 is 27.64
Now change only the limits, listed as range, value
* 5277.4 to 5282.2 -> 18.15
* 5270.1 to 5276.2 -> 16.23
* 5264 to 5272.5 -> 18.72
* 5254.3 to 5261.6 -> 21.08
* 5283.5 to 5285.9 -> 26.32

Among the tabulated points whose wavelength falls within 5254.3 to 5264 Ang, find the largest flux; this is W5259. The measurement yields 45.72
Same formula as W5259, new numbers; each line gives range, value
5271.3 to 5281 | 30.04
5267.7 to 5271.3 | 22.14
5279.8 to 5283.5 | 29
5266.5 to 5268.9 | 26.74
